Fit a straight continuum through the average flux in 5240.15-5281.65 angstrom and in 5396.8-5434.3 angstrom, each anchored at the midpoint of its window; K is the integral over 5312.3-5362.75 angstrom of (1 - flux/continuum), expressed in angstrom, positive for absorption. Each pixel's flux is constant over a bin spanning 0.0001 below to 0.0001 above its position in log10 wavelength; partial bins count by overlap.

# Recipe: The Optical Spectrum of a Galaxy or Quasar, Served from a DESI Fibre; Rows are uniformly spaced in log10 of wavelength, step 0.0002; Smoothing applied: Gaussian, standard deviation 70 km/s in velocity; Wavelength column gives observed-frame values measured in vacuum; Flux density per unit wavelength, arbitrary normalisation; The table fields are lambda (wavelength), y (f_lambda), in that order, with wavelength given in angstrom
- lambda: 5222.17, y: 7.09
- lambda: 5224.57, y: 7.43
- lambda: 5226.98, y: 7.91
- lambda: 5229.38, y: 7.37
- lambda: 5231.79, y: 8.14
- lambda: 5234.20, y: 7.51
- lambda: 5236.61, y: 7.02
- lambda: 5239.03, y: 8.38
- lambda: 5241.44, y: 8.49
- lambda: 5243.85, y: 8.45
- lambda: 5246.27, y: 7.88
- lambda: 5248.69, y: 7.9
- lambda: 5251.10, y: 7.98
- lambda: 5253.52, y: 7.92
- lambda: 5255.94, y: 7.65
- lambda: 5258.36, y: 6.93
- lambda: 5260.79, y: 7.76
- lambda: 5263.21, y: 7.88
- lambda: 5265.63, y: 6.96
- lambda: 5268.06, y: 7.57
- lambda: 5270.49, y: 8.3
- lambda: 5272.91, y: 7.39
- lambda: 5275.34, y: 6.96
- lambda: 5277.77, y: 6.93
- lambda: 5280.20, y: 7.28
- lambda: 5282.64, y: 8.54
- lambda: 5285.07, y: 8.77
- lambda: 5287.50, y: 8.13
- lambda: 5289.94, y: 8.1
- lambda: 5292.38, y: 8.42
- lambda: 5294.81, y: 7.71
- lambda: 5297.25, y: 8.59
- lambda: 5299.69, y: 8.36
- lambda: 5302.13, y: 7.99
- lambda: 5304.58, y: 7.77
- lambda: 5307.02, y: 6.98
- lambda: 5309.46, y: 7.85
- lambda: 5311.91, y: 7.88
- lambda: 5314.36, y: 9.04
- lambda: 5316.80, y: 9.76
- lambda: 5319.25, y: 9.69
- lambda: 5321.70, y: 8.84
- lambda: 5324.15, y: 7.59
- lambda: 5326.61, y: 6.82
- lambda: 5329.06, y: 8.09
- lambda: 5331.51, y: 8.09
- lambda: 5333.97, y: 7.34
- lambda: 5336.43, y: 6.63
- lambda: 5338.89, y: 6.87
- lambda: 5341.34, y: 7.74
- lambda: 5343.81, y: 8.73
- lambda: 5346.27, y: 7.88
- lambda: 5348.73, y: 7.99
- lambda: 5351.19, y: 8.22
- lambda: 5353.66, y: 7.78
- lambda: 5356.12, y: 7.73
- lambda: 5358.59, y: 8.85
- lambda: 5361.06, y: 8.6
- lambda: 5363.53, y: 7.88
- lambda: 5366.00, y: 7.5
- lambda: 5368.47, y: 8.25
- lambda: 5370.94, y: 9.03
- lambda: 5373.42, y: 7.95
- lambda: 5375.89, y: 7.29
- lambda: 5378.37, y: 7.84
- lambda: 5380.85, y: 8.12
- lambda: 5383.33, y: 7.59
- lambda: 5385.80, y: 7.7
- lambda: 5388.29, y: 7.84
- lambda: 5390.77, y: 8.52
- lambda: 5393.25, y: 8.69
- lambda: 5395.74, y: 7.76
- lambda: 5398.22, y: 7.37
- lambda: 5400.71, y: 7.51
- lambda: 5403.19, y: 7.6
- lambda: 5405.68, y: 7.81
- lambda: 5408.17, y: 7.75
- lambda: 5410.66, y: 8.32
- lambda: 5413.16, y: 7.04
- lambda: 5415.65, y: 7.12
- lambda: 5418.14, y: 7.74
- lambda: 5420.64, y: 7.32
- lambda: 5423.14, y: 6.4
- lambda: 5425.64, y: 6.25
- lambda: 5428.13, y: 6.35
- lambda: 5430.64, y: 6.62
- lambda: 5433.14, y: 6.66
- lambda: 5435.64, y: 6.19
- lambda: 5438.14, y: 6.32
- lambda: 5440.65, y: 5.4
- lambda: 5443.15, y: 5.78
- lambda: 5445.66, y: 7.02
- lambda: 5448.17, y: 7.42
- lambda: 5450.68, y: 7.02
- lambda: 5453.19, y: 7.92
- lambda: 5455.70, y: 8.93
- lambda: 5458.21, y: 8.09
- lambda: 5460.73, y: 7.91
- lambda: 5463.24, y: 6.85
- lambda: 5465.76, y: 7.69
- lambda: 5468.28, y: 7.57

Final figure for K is -4.6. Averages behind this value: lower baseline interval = 7.67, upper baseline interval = 7.19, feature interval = 8.11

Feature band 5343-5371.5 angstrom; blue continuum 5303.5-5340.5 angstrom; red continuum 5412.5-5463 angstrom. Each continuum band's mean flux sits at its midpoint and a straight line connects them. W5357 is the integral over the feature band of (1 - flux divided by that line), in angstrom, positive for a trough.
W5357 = -2.0 angstrom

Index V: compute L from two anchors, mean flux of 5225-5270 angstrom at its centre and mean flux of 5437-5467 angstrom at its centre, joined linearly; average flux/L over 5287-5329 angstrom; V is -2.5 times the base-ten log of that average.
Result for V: -0.08 mag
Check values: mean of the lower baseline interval 7.76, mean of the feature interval 8.2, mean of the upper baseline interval 7.2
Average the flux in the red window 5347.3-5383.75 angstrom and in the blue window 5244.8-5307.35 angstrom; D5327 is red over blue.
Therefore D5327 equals 1.03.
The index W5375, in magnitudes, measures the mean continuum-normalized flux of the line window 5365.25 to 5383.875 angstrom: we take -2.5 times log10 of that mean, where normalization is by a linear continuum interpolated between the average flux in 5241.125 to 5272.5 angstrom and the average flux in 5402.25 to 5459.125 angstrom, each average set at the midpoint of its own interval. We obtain -0.09 mag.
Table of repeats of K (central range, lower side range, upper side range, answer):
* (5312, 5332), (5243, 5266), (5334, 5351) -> -2.06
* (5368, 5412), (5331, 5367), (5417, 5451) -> -4.21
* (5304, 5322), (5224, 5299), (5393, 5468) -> -2.00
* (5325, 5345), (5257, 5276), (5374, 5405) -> 0.35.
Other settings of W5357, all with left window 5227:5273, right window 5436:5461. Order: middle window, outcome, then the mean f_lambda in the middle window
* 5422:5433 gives 1.2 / 6.43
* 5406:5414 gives -0.6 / 7.74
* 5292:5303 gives -0.8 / 8.21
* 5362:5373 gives -1.2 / 8.16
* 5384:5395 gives -1.2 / 8.14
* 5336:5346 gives -0.2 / 7.6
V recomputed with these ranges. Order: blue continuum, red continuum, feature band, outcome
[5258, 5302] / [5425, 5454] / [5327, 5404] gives -0.11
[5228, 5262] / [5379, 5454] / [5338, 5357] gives -0.06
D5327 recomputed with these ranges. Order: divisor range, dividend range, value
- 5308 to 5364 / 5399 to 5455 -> 0.87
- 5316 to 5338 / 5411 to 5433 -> 0.86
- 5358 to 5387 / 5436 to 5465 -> 0.89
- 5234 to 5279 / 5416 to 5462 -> 0.91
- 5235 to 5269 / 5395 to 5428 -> 0.95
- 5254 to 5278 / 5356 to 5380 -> 1.09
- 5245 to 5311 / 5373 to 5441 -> 0.94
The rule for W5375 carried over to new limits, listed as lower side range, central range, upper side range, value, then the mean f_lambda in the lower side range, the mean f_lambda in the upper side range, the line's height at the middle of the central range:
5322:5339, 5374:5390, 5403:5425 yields -0.048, 7.46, 7.41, 7.43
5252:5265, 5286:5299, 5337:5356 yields -0.071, 7.61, 7.84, 7.7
